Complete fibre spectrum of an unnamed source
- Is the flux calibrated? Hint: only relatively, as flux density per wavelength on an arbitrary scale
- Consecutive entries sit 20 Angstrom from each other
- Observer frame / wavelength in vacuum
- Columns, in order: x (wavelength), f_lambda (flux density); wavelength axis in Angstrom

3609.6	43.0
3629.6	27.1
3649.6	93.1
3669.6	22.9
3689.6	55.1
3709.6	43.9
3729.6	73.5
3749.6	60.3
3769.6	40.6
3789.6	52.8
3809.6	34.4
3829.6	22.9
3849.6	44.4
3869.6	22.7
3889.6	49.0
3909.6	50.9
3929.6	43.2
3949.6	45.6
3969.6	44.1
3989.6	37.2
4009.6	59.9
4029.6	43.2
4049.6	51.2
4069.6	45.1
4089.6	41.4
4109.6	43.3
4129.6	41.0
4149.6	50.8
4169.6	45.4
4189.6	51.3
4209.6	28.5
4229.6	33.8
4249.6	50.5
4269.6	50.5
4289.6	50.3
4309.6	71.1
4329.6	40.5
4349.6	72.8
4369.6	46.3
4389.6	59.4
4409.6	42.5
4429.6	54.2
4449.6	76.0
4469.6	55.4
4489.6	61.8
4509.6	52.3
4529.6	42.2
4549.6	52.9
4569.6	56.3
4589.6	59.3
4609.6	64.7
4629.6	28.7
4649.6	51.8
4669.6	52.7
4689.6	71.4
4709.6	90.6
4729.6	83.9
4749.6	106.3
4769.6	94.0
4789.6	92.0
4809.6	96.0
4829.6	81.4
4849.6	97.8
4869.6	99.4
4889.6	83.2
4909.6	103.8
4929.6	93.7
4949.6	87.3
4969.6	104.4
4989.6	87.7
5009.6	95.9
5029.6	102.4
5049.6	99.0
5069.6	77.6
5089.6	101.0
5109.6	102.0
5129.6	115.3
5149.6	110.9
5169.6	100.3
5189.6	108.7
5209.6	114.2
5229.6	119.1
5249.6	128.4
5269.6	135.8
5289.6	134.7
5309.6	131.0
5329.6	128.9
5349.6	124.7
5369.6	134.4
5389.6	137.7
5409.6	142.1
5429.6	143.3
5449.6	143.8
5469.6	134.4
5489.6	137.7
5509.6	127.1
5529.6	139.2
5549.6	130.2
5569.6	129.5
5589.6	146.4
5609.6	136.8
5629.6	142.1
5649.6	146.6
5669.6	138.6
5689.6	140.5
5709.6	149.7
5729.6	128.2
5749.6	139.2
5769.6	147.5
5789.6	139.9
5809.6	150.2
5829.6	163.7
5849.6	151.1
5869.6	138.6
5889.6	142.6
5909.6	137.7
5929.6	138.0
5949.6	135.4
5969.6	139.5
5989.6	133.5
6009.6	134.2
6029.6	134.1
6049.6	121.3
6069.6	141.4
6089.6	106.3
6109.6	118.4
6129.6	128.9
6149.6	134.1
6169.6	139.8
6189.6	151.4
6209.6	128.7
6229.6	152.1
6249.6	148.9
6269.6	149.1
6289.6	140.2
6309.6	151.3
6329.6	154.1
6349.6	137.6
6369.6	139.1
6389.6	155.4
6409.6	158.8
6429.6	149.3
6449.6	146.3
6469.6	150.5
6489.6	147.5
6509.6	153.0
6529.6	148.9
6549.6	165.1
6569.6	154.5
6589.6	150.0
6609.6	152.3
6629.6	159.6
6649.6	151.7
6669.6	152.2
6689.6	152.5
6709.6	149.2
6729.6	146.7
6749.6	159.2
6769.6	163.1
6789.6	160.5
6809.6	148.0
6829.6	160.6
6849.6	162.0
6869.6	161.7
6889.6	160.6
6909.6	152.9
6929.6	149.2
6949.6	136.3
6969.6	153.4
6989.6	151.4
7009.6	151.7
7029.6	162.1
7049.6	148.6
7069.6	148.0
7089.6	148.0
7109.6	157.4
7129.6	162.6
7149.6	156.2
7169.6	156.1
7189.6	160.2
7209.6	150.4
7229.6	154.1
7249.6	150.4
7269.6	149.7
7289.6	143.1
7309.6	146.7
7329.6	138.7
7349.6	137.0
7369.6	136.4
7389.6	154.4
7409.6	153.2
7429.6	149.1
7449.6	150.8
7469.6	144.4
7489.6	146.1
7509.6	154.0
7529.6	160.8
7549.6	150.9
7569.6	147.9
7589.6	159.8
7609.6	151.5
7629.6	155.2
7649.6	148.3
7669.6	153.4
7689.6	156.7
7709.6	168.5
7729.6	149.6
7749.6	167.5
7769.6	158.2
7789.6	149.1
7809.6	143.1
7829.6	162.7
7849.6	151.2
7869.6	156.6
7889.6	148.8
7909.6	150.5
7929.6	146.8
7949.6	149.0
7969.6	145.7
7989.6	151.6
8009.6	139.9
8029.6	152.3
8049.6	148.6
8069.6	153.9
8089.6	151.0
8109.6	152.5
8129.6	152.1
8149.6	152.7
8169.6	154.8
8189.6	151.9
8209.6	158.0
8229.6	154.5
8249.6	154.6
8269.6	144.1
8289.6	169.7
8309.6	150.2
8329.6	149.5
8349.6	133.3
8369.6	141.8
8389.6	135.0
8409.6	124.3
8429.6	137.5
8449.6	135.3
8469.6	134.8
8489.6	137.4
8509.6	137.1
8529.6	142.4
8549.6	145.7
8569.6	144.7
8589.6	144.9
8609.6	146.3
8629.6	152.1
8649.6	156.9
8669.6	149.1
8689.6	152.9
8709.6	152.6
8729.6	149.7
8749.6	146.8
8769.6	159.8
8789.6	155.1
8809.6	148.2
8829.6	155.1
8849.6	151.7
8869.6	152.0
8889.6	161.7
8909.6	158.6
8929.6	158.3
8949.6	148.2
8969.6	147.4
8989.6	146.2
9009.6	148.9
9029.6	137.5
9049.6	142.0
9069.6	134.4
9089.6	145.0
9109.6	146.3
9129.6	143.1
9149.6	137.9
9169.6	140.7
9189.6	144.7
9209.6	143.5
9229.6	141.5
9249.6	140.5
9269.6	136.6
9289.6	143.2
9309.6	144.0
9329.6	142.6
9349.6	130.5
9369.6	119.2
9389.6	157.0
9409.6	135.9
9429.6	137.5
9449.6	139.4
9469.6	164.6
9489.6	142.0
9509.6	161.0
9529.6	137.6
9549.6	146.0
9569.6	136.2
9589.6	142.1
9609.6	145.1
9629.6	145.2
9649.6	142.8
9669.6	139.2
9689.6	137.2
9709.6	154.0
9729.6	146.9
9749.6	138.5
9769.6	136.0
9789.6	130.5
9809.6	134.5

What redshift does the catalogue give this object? 0.18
